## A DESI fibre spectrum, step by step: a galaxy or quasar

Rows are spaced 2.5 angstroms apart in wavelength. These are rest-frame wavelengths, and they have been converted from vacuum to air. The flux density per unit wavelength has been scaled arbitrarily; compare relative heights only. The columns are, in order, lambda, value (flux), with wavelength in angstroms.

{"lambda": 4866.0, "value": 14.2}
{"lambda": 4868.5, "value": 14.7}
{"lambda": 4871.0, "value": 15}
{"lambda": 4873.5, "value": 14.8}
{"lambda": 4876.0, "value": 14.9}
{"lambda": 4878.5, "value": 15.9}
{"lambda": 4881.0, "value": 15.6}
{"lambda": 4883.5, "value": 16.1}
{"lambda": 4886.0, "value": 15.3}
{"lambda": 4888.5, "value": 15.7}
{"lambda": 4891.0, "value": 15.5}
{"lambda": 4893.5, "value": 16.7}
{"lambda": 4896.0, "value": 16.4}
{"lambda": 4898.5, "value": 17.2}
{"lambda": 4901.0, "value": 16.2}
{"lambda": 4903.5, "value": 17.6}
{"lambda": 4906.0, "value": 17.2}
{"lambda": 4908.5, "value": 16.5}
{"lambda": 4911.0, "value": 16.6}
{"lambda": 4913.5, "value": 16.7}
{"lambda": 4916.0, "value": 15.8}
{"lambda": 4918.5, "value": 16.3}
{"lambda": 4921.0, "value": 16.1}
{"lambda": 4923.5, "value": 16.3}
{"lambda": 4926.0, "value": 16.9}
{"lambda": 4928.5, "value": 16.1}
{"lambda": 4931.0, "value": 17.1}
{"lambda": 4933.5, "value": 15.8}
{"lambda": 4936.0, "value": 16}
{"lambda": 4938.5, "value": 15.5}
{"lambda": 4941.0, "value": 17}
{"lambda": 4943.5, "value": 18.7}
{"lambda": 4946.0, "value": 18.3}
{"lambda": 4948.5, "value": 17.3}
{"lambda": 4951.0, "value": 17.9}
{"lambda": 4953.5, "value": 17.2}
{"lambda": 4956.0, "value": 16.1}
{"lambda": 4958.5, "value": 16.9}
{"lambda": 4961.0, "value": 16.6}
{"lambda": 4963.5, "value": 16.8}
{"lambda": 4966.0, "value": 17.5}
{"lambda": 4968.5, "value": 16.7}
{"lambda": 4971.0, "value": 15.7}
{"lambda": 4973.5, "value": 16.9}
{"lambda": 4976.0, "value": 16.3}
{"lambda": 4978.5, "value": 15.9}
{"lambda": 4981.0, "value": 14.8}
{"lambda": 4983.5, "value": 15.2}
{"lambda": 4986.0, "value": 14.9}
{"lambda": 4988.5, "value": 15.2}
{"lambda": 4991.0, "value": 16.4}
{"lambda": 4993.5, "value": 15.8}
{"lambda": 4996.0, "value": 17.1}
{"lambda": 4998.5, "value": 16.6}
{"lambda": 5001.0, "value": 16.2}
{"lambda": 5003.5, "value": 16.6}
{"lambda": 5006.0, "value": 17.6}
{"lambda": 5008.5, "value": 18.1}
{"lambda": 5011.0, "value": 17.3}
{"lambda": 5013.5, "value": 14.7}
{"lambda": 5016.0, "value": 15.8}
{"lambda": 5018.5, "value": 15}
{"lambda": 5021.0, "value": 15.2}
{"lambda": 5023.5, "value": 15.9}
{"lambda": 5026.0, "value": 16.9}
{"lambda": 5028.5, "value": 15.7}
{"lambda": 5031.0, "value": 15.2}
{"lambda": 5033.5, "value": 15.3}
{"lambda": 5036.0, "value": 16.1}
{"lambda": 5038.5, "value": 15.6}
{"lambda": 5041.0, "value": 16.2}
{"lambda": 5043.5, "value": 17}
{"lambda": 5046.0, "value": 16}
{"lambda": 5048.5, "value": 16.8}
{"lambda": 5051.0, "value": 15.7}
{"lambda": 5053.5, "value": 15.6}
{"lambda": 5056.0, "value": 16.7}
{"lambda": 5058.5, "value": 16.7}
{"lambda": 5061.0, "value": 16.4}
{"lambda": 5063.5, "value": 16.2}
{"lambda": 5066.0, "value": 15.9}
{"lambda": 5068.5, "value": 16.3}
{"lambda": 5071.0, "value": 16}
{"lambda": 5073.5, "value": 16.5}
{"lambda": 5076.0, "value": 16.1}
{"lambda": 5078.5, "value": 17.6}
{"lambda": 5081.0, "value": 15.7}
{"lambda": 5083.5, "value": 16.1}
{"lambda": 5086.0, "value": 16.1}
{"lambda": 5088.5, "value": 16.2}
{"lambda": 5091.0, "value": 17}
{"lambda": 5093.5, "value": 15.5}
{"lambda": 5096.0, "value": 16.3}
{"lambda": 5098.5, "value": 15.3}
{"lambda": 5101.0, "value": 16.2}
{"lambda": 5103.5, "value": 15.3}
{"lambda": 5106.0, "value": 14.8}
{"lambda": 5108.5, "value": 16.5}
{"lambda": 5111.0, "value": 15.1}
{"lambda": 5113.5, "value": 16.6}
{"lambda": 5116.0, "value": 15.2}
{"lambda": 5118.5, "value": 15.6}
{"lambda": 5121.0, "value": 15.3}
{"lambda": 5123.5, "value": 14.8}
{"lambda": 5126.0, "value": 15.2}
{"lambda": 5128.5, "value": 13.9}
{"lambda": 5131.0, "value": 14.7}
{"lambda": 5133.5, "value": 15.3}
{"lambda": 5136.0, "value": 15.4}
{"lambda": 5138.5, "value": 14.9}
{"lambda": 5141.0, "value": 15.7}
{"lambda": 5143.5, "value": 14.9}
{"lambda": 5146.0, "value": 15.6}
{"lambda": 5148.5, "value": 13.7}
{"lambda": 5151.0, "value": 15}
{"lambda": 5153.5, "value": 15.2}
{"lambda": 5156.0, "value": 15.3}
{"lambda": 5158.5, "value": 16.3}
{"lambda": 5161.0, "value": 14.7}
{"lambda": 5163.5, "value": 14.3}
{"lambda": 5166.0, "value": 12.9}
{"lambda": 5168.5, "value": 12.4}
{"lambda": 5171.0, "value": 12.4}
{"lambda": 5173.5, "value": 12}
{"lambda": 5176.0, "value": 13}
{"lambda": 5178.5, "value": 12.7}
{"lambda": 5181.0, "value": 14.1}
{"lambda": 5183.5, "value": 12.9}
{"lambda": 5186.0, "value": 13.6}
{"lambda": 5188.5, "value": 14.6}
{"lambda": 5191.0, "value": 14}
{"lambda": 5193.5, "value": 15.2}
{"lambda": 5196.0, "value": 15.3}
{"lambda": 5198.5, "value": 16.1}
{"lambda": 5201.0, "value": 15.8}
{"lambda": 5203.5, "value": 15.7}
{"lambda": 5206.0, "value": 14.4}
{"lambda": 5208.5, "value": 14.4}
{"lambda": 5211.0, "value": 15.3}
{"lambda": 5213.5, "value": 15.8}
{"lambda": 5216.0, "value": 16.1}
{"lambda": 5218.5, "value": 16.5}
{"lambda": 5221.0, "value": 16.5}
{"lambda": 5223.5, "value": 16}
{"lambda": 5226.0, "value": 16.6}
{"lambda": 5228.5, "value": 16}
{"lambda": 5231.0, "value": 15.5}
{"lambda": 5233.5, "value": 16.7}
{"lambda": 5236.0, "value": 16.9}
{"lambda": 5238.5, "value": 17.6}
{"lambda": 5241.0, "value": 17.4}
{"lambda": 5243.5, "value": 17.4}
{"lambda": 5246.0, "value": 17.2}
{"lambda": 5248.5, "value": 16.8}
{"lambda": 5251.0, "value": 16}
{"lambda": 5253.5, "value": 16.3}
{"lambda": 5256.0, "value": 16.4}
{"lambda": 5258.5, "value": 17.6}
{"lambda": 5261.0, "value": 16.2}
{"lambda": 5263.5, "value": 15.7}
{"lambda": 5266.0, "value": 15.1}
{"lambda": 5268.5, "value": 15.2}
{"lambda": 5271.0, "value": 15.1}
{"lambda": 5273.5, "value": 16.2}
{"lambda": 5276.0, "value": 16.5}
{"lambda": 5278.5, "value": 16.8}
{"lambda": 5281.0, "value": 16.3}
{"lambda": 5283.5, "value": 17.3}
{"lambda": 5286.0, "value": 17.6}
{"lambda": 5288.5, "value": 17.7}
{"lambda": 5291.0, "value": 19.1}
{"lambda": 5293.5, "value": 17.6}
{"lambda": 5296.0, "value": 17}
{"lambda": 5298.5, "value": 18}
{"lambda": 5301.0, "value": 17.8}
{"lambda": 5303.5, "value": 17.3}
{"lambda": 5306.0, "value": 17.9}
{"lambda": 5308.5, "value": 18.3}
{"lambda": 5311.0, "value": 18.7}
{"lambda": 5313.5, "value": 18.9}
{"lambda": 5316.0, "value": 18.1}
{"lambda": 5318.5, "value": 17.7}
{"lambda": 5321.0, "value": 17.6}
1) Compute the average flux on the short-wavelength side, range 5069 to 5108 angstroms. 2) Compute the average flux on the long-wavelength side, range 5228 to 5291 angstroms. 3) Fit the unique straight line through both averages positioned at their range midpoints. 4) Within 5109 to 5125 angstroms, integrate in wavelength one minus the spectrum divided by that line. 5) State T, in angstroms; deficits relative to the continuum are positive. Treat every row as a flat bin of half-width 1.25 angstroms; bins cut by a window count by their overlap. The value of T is 0.7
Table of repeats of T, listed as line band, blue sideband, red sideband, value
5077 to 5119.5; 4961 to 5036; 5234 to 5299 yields 1.09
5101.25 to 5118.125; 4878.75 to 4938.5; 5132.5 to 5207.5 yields -0.85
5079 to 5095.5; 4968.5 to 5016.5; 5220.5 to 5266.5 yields 0.14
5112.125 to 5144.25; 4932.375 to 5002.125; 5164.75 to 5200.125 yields -1.81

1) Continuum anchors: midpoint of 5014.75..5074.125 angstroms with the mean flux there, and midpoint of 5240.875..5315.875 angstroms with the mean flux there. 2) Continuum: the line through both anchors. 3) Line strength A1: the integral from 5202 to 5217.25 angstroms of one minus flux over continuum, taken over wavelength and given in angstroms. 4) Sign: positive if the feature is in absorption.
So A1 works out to 1.3 angstroms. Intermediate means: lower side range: 16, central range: 15.3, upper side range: 17.1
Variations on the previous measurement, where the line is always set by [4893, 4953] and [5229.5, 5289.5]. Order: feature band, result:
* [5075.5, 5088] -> 0.3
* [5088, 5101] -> 0.5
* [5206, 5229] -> 1.0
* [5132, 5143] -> 0.9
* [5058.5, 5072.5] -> 0.4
